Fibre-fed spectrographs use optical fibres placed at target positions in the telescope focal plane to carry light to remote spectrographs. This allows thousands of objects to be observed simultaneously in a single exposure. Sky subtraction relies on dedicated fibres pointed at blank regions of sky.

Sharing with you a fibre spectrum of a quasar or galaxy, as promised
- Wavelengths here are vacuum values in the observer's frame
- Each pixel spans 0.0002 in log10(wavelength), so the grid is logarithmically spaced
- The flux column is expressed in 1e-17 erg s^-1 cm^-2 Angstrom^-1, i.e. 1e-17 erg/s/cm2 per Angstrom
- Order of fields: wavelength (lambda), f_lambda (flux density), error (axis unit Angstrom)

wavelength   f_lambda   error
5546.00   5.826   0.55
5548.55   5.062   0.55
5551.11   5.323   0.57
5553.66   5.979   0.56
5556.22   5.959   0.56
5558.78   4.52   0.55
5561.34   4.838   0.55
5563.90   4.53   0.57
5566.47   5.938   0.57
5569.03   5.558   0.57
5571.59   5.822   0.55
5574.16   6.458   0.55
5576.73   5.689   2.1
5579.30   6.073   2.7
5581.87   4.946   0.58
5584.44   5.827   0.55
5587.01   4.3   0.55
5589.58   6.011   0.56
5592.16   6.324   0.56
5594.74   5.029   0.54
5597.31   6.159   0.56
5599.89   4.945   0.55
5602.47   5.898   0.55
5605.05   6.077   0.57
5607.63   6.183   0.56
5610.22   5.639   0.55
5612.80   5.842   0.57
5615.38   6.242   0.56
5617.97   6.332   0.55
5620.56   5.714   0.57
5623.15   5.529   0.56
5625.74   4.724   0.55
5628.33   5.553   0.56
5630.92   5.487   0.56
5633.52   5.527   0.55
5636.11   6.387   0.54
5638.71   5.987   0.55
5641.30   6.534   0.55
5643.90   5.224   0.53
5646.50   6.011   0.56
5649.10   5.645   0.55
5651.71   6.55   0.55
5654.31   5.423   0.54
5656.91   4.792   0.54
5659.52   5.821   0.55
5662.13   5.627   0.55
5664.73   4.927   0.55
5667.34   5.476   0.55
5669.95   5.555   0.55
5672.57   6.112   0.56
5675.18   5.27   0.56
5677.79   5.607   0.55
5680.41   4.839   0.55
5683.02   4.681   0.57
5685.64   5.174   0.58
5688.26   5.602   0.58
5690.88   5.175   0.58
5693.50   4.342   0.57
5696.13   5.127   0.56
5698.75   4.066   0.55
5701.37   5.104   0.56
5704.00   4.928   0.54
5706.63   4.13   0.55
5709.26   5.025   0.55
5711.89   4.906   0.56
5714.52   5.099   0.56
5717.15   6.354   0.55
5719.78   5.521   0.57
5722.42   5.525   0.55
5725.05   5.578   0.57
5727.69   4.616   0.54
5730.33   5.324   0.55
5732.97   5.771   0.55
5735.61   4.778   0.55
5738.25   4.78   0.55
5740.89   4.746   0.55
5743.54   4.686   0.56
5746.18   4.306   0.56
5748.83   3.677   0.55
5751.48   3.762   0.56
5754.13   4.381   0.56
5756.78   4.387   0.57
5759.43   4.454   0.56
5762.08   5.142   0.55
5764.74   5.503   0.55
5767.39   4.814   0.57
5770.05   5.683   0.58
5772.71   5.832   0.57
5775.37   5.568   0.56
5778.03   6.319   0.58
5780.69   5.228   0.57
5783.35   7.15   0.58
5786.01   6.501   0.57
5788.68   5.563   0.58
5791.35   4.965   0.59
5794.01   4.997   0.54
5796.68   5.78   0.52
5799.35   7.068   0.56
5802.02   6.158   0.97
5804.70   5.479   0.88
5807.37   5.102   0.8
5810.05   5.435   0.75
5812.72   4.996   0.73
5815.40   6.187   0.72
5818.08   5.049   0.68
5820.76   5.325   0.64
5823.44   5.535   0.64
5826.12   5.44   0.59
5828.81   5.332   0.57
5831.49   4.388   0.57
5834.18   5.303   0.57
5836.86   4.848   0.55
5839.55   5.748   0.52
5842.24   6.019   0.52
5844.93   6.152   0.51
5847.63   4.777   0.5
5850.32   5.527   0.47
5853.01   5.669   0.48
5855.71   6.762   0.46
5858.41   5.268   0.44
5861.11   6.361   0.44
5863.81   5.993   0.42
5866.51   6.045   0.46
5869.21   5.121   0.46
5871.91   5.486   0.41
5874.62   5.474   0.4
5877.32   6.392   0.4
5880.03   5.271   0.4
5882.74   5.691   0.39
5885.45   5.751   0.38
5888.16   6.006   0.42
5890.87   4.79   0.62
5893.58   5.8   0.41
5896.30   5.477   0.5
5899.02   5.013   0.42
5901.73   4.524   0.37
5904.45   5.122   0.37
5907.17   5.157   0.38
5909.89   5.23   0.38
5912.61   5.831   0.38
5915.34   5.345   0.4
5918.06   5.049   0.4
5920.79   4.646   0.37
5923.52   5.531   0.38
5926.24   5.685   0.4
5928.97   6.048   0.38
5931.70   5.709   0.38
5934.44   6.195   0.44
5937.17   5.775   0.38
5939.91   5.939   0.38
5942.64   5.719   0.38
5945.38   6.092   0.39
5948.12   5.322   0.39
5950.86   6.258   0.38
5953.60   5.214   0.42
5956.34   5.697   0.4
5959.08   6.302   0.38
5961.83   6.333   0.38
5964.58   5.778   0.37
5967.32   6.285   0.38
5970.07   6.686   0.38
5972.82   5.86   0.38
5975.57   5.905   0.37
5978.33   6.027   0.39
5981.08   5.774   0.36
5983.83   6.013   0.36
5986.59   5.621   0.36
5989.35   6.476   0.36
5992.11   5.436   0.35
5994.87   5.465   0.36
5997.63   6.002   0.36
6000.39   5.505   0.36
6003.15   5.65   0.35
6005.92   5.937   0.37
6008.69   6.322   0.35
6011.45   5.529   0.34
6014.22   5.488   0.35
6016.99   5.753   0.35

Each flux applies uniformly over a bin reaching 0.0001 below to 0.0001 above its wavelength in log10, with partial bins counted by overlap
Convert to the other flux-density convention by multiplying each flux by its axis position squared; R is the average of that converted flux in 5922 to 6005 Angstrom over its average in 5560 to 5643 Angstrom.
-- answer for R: 1.17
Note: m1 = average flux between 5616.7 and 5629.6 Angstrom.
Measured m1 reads 5.57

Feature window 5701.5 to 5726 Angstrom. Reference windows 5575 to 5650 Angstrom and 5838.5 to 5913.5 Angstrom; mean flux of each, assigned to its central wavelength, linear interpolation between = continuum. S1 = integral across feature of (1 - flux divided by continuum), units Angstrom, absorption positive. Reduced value 1.95 Angstrom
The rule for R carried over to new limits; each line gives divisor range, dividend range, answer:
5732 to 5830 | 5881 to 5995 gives 1.13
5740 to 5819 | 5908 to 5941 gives 1.10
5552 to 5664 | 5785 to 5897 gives 1.07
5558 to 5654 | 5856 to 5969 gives 1.10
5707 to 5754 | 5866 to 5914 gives 1.17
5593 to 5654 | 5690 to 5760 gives 0.87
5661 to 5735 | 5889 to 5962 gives 1.15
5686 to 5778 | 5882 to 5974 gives 1.21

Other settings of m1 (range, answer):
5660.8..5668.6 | 5.35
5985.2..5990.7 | 6.04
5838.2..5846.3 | 5.96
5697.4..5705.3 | 4.7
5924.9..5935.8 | 5.91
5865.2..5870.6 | 5.58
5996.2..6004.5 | 5.72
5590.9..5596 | 5.67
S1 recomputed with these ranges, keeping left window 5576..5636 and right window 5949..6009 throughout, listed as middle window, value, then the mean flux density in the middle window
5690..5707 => 3.0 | 4.71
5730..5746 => 2.3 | 4.95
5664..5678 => 0.5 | 5.5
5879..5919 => 3.6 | 5.34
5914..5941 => 1.4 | 5.59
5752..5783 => 2.9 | 5.23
